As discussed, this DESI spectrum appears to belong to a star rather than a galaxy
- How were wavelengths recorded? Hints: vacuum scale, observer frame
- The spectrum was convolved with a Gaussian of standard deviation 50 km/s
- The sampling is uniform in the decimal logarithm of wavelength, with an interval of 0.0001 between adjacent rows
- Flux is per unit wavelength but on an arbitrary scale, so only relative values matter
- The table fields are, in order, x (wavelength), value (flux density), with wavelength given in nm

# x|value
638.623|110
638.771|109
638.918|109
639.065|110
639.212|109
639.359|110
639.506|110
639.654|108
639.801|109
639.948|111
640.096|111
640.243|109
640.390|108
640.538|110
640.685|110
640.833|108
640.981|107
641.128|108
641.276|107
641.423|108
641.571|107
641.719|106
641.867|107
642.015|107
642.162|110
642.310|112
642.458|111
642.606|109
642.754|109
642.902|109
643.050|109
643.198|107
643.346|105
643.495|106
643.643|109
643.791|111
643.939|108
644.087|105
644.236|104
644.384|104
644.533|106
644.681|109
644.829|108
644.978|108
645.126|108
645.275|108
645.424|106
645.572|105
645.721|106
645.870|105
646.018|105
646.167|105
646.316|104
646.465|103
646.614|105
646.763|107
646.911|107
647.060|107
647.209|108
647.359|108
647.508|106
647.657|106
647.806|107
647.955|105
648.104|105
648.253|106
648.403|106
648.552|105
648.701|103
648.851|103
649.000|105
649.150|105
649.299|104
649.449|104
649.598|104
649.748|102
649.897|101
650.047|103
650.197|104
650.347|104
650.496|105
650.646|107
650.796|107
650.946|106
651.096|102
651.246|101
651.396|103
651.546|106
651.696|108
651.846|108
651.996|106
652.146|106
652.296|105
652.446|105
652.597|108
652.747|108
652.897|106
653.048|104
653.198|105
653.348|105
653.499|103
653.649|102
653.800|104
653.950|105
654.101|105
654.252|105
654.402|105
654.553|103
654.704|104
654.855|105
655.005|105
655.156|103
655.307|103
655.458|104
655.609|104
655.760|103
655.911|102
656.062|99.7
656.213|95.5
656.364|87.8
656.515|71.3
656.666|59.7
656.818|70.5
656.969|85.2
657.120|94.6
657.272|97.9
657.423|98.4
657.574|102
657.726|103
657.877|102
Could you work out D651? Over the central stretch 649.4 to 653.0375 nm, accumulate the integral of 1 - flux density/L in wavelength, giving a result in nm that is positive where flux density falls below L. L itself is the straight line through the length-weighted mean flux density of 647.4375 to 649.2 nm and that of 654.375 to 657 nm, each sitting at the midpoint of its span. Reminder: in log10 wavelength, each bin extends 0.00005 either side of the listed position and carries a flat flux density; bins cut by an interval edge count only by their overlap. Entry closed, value -0.14 nm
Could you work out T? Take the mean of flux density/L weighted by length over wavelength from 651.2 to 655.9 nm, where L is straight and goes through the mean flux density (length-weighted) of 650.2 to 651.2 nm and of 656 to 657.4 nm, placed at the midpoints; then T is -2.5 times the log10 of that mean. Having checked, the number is -0.10 mag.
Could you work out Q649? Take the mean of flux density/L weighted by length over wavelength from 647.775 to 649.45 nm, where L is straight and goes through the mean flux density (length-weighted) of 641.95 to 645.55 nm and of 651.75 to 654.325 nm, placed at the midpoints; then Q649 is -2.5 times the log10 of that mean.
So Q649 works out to 0.017 mag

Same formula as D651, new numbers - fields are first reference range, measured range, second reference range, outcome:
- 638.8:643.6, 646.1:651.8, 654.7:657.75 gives -0.19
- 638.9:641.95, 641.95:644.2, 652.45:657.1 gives -0.03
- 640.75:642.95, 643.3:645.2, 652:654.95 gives 0.01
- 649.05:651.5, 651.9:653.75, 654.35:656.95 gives -0.10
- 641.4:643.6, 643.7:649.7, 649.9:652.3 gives 0.04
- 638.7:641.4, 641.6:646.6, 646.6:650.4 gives 0.00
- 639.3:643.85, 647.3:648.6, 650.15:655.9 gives 0.01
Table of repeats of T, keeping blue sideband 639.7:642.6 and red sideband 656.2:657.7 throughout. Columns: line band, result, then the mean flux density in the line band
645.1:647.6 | -0.05 mag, 106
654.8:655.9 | -0.17 mag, 104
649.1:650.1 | -0.07 mag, 103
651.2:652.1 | -0.13 mag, 106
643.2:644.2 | -0.02 mag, 107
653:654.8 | -0.15 mag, 104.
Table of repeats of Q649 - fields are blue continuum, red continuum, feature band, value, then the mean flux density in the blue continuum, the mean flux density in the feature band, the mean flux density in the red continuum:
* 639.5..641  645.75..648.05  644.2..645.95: 0.003 mag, 109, 106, 106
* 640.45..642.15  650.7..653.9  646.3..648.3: 0.003 mag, 108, 106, 105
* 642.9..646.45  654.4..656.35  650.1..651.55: -0.003 mag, 107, 104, 102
